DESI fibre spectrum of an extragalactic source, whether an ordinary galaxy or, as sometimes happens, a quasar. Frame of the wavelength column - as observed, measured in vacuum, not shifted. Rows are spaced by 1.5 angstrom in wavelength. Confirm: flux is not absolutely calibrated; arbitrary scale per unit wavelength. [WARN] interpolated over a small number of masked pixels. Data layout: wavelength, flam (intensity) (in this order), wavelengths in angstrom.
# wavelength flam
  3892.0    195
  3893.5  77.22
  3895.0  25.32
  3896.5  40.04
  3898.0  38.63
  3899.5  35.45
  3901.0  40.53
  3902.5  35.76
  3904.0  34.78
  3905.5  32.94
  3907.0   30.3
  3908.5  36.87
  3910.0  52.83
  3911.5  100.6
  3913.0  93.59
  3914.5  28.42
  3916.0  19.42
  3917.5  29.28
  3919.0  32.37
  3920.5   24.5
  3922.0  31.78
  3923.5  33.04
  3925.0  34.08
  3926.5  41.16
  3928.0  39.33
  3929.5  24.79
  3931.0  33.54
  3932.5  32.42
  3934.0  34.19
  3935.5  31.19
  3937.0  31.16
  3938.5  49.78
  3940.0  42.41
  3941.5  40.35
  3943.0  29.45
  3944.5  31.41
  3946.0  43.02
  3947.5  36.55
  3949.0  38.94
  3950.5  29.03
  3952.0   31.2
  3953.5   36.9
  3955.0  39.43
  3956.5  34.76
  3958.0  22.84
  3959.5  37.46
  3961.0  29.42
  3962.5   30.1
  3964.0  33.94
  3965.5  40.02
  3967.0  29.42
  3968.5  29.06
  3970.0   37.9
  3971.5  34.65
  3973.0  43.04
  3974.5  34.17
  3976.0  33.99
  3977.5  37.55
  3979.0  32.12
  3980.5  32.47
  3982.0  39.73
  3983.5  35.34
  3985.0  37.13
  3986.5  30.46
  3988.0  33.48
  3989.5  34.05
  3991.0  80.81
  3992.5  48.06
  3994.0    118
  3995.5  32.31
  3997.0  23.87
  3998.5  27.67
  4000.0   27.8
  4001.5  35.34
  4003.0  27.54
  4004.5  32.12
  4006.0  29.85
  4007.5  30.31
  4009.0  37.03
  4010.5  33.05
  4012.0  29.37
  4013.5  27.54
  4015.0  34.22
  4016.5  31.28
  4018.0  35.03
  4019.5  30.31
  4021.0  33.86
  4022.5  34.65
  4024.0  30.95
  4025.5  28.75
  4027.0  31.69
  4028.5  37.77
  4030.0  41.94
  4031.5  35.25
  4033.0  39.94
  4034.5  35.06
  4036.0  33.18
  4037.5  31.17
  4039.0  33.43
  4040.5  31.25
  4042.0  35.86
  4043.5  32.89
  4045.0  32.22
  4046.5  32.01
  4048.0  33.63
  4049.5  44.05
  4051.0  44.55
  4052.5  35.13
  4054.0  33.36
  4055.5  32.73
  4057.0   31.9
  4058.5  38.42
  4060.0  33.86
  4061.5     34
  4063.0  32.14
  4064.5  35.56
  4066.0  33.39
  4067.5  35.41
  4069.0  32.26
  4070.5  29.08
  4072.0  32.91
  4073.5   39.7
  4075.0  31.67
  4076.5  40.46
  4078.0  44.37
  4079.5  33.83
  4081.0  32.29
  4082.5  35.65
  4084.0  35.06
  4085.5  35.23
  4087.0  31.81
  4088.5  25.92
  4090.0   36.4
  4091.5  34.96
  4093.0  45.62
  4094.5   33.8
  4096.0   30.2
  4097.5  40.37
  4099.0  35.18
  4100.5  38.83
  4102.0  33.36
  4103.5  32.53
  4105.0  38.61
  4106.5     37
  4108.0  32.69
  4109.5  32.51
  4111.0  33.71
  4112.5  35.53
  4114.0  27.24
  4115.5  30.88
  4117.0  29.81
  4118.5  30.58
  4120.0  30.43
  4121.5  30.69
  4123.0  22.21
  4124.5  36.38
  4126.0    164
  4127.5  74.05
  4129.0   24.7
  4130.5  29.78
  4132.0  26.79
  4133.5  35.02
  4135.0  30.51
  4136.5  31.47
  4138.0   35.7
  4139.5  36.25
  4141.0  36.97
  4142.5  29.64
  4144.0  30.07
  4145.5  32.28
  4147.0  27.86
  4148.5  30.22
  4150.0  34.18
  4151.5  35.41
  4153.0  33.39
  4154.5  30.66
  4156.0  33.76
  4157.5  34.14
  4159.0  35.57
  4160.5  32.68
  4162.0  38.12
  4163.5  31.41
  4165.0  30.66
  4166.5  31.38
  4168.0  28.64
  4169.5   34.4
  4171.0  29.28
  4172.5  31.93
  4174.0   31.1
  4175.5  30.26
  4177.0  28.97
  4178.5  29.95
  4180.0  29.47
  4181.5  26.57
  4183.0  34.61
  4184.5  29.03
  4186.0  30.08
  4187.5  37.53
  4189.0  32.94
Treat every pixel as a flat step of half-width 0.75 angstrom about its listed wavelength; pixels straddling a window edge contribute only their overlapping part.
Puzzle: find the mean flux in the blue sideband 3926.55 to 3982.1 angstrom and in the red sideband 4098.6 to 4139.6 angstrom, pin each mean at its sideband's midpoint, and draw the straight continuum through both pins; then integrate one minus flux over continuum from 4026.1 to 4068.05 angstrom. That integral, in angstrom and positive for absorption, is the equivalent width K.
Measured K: 2.11 angstrom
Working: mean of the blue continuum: 34.8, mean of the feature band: 35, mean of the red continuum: 38.5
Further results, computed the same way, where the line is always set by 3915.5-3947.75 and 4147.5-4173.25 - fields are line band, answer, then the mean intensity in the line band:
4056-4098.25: -2.21 angstrom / 34.9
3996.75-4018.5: 1.69 angstrom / 30.9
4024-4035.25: -0.69 angstrom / 35.5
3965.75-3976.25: -0.36 angstrom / 34.9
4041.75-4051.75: -0.96 angstrom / 36.5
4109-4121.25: 0.60 angstrom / 31.3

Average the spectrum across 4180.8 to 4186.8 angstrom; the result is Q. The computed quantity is 30.2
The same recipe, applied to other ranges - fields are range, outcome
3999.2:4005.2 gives 30.7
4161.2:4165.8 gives 33.4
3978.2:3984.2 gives 34.9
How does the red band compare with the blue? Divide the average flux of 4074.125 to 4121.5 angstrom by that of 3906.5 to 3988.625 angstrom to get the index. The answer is 0.94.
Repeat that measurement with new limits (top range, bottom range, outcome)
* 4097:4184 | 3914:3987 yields 1.03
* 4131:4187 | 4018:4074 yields 0.93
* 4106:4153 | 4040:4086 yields 1.06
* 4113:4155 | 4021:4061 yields 1.08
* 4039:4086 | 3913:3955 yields 1.00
